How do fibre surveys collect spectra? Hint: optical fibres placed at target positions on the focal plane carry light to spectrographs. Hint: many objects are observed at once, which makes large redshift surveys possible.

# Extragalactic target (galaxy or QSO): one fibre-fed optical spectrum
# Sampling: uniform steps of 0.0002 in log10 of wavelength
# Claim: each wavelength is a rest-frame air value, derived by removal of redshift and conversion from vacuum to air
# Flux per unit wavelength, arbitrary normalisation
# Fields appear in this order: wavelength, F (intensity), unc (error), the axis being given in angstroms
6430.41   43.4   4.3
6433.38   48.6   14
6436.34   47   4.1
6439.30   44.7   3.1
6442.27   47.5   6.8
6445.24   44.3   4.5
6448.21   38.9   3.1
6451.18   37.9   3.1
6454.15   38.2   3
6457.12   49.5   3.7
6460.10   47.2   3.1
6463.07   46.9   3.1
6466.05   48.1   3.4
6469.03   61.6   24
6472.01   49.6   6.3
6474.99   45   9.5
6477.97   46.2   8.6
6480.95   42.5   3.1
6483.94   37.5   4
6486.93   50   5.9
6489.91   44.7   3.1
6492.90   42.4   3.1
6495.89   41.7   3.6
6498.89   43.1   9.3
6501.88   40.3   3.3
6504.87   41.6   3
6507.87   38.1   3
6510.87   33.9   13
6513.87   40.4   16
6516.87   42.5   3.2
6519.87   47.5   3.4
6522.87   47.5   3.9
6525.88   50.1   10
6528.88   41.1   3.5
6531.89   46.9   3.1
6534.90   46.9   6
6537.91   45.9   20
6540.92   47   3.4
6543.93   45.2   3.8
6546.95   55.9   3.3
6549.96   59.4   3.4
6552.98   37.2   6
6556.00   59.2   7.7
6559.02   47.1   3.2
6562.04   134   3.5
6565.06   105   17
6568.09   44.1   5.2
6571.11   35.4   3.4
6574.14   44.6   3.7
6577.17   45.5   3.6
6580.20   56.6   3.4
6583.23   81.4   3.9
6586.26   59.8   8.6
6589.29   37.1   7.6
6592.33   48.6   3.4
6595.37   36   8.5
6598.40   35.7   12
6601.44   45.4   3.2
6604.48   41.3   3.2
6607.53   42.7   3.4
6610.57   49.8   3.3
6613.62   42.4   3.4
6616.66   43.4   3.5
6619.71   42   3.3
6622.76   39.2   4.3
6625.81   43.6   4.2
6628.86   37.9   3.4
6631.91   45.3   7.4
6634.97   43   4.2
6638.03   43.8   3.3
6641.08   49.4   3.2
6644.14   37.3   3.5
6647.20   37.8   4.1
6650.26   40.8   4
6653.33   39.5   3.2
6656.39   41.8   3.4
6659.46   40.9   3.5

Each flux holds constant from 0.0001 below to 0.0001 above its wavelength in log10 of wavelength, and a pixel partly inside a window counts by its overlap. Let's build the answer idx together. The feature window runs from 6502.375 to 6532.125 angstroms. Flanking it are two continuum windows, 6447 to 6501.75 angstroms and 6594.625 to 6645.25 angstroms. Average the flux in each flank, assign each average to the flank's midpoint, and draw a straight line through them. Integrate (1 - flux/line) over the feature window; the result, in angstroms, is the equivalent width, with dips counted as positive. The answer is 1.0 angstroms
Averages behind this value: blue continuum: 45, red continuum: 42.4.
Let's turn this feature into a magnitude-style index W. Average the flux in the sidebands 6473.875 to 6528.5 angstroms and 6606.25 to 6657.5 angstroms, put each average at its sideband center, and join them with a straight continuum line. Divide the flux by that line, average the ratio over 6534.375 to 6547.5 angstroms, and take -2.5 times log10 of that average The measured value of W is -0.12 mag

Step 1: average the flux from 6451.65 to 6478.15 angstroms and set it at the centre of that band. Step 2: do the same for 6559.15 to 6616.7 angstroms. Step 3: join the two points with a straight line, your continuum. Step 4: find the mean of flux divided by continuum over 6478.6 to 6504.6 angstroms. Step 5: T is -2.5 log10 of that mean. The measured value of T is 0.15 mag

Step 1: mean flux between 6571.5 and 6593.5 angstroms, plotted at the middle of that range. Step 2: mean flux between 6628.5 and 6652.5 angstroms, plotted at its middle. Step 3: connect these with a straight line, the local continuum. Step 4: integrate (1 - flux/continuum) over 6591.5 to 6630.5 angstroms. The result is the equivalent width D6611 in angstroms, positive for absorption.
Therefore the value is 4.3 angstroms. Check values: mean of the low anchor 52.5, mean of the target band 42.1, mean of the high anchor 42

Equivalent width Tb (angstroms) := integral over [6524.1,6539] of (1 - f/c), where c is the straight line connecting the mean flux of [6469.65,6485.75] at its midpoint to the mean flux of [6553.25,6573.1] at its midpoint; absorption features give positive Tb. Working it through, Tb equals 3.3 angstroms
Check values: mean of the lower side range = 45.2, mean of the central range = 46.2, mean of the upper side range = 68.1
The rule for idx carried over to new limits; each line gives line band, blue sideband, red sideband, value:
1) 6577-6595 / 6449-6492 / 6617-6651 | -4.7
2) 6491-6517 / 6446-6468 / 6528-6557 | 3.4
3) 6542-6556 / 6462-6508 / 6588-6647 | -2.1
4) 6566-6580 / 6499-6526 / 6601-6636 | -1.2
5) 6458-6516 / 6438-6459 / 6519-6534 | 0.6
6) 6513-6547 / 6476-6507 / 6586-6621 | -2.5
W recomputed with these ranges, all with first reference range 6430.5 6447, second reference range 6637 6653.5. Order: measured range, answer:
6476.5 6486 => 0.06 mag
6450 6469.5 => -0.02 mag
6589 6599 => 0.07 mag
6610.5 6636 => -0.01 mag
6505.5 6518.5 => 0.14 mag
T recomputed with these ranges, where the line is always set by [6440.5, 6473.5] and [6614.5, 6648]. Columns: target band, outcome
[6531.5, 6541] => -0.052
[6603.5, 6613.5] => -0.043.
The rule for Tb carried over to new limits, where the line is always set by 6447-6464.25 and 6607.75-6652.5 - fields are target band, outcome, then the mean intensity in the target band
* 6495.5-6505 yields 0.3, 41.7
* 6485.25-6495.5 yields -0.5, 45.1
